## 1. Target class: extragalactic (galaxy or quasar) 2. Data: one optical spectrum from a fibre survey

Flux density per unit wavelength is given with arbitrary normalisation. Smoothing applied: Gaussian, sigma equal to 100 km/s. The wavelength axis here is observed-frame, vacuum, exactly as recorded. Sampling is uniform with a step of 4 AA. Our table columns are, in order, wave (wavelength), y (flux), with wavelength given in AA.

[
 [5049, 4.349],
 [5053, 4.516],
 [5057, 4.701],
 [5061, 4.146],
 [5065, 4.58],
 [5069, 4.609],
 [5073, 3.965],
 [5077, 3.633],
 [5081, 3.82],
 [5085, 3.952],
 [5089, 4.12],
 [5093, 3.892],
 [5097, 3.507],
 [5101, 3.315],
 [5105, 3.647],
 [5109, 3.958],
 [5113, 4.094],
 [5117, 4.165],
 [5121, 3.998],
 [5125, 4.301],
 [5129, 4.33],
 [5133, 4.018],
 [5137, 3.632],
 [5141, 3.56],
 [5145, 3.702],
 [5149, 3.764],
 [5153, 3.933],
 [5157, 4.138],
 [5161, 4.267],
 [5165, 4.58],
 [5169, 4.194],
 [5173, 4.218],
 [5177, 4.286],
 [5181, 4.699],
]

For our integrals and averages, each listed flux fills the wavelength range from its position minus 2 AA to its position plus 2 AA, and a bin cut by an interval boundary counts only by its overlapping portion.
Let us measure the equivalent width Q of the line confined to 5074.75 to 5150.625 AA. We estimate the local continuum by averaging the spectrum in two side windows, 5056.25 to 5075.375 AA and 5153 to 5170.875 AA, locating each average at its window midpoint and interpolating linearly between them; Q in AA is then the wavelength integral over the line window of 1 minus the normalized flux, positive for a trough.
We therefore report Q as 7.9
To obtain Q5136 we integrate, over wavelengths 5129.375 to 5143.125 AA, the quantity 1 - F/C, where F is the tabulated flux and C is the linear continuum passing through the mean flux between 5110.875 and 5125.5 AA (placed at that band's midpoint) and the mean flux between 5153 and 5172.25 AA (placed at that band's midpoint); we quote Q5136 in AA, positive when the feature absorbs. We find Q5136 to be 1.2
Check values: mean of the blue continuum 4.12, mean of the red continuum 4.25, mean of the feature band 3.81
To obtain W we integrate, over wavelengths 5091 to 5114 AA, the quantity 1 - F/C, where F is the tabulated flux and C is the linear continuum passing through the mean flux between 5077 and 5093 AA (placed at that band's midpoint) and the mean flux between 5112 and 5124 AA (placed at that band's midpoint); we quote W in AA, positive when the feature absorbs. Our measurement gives 1.7 AA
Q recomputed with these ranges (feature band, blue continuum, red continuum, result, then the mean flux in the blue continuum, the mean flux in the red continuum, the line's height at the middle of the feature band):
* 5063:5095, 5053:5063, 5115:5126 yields 2.0 AA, 4.44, 4.14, 4.34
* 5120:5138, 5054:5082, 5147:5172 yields 0.4 AA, 4.23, 4.15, 4.18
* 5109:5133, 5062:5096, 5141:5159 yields -1.3 AA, 4.06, 3.85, 3.93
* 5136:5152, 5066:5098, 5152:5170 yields 1.9 AA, 3.97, 4.24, 4.18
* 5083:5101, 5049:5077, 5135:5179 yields 1.9 AA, 4.36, 4.02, 4.26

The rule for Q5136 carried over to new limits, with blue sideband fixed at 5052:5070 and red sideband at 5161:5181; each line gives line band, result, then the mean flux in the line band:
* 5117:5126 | 0.6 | 4.14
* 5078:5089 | 1.4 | 3.91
